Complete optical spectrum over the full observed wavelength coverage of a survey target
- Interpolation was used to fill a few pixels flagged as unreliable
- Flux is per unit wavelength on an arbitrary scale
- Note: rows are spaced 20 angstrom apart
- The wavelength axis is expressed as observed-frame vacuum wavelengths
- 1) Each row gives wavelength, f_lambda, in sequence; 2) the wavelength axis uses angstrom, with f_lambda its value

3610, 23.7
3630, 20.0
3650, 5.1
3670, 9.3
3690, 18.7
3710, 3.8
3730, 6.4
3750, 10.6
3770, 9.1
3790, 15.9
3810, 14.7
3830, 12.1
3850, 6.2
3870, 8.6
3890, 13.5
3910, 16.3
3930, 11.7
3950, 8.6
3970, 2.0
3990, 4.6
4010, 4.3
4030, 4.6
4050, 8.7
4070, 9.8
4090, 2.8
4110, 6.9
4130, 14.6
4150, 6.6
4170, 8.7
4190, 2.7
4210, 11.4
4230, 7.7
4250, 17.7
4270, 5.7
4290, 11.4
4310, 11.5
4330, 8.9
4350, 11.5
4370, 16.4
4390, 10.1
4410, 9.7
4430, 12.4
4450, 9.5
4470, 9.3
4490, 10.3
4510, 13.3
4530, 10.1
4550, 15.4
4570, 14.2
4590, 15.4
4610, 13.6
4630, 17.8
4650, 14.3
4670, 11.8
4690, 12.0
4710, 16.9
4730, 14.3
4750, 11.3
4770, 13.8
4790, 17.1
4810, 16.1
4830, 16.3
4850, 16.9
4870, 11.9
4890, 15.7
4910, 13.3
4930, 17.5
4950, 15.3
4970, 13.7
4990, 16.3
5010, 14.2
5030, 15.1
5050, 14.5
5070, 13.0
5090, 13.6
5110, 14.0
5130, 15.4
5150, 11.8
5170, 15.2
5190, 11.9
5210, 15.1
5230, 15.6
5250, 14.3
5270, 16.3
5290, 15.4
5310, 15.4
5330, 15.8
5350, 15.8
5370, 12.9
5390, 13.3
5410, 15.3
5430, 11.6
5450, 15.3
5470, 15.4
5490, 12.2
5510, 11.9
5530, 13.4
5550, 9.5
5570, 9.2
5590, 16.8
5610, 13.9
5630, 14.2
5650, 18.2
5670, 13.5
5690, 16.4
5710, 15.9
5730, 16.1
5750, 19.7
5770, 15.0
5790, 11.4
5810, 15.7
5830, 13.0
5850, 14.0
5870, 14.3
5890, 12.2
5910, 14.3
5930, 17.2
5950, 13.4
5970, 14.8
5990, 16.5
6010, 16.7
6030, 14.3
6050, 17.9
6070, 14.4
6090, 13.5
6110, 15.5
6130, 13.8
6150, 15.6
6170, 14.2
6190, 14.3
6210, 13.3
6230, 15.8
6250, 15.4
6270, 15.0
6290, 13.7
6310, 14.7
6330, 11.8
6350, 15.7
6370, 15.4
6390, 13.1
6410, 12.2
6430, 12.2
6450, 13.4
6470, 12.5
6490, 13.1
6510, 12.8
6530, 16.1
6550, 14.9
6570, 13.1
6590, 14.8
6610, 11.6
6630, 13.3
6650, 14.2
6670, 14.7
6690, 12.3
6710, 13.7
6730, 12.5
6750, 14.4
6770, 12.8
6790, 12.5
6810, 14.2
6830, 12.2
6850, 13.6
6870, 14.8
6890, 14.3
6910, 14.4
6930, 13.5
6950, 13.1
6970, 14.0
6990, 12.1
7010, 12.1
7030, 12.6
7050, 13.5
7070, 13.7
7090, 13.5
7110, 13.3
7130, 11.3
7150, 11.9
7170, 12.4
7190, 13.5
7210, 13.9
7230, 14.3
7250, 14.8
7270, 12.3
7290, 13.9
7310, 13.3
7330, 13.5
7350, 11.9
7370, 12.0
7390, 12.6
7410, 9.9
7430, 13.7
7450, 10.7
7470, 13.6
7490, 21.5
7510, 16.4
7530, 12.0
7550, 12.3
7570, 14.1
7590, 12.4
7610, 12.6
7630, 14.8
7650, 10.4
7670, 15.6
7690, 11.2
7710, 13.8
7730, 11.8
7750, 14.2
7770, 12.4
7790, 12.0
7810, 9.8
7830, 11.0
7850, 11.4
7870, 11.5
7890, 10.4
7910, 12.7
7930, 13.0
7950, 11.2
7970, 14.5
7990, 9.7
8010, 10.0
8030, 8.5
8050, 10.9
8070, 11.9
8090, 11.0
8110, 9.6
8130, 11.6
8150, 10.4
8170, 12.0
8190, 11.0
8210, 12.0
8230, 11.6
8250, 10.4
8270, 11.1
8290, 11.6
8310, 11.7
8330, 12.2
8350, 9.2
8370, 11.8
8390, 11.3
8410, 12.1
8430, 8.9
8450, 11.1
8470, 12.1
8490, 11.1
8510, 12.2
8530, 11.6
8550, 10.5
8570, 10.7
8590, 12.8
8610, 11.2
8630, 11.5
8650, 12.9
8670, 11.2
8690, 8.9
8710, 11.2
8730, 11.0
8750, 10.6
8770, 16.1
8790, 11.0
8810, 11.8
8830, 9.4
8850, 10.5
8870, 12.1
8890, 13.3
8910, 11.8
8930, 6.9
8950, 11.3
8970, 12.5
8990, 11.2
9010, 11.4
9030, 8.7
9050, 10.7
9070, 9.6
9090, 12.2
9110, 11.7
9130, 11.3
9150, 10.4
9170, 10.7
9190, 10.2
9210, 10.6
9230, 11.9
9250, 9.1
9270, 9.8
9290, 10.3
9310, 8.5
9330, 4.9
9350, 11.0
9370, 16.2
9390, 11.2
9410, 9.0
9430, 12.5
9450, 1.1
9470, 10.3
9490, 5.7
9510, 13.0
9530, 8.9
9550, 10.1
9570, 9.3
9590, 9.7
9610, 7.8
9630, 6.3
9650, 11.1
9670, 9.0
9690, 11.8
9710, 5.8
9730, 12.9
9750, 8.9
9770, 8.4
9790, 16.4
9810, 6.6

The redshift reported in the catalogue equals 0.14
